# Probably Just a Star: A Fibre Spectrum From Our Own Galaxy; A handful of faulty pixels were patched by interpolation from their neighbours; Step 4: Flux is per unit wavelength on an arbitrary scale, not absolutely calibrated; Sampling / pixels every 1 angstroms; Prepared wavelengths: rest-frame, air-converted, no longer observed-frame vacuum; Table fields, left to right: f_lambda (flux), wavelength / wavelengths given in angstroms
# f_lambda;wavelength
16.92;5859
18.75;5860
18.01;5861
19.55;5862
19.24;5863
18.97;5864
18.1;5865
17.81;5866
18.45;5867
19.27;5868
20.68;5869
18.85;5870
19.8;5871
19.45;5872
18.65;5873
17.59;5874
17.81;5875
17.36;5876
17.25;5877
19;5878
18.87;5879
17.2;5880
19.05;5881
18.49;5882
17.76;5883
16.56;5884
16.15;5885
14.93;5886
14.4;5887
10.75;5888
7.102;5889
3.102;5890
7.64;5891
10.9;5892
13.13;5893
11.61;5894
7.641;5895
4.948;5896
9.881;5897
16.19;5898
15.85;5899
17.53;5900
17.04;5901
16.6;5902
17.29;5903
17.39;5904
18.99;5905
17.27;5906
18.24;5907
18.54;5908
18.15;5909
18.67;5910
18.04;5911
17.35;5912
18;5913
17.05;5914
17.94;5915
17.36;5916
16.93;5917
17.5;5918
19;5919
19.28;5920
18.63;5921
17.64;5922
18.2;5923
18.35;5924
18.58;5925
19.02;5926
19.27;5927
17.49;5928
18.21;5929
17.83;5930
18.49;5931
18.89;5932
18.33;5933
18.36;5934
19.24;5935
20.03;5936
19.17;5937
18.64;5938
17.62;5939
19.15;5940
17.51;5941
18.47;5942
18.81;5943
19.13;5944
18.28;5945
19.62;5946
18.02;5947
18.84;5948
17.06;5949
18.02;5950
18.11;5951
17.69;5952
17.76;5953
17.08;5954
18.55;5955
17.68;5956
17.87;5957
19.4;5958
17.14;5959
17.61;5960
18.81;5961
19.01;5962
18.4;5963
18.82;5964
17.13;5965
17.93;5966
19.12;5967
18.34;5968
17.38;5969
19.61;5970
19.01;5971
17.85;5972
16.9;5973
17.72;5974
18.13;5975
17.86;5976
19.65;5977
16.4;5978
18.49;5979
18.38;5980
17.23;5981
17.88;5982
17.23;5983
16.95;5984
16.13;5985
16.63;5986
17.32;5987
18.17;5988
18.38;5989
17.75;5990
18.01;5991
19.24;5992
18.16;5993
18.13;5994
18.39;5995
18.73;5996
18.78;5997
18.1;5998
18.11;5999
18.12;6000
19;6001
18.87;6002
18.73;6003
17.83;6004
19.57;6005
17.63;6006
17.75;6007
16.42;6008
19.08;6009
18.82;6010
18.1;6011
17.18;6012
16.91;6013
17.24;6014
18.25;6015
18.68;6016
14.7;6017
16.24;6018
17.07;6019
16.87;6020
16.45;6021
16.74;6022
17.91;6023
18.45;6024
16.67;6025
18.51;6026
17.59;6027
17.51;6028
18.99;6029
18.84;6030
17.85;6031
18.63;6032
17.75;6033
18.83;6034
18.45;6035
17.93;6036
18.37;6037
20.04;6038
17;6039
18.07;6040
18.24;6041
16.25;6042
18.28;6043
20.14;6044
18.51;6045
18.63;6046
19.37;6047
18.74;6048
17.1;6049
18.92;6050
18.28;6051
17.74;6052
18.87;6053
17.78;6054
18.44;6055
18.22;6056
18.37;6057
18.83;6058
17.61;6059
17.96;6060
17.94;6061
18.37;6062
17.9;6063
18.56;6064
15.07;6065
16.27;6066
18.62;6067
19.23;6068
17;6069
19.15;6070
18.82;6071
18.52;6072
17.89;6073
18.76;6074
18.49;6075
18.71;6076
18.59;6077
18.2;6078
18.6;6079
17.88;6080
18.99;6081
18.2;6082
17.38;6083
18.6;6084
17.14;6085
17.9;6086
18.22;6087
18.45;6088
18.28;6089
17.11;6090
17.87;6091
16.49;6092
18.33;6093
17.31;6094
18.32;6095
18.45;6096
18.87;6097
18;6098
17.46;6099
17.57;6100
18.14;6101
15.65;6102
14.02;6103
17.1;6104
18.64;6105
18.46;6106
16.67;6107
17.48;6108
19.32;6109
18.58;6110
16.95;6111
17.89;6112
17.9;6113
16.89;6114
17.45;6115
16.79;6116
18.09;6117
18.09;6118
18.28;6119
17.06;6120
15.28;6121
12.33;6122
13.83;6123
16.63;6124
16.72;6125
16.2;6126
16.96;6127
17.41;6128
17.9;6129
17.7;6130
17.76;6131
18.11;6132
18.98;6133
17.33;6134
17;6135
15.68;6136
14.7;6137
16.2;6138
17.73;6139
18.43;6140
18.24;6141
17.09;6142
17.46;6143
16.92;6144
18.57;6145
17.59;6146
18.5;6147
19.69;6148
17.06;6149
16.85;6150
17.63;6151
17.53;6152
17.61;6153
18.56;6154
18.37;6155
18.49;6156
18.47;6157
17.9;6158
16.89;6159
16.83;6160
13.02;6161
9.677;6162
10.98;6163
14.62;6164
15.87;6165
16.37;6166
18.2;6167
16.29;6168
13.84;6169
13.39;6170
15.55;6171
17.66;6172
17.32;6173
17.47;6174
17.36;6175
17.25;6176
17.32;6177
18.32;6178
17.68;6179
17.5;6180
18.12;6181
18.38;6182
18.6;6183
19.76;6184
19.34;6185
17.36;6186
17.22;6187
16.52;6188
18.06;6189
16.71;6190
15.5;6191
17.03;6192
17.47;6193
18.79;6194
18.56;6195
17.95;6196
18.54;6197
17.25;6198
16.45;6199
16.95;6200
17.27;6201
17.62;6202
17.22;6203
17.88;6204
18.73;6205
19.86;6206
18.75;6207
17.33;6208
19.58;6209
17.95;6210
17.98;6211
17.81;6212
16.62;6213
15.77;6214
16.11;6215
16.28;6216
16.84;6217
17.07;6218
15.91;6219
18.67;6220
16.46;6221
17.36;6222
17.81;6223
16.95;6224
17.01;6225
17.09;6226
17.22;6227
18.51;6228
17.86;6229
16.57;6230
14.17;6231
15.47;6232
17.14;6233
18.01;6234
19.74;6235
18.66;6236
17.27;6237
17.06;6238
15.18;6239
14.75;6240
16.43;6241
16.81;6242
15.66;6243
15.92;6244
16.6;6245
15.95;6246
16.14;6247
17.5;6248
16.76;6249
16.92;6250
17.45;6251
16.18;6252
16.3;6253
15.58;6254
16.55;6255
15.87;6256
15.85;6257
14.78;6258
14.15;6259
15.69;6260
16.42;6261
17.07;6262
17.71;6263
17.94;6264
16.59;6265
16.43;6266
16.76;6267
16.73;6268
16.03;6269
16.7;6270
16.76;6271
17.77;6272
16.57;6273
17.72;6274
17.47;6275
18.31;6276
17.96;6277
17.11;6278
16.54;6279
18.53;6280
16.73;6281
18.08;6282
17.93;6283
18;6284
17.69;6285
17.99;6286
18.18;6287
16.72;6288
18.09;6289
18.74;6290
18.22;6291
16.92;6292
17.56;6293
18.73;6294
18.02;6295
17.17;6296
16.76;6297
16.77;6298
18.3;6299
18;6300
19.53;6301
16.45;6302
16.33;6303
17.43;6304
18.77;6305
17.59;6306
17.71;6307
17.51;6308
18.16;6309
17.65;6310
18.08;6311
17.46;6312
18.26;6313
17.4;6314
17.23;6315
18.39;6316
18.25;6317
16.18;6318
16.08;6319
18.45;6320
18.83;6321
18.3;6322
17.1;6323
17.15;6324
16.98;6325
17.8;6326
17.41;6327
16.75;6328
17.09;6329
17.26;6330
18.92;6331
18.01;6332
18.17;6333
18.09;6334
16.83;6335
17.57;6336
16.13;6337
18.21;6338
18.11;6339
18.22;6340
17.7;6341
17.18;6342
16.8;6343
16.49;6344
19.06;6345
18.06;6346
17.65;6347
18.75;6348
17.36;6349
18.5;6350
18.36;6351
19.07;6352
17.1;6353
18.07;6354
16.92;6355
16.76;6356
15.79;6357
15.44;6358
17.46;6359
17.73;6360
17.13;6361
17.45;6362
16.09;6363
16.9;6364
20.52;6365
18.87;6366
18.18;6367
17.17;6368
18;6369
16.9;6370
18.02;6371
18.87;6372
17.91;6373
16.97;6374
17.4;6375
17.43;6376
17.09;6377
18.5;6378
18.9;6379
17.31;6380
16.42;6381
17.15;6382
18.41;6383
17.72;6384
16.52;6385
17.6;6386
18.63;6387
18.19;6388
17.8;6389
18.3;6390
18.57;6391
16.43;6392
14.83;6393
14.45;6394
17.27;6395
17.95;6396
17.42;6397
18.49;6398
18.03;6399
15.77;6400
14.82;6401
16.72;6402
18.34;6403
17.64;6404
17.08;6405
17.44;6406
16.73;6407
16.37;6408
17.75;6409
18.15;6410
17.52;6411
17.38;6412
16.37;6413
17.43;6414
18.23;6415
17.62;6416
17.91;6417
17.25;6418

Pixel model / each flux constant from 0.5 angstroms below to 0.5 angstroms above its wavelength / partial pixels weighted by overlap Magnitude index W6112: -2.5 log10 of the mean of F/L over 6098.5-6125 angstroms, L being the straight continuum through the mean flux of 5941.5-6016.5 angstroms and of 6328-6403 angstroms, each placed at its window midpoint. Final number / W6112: 0.05 mag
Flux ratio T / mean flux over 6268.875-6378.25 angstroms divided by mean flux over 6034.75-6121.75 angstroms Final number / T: 0.98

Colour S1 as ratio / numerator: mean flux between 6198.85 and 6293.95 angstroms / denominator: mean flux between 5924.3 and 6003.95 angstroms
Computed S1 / 0.9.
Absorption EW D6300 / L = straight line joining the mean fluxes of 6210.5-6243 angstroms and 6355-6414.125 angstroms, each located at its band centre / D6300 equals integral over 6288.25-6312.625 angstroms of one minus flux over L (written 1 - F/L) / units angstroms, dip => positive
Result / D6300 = -0.9 angstroms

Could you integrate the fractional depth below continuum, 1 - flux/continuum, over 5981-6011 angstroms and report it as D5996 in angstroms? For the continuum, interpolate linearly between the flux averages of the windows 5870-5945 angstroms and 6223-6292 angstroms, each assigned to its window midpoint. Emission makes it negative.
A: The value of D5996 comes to -2.2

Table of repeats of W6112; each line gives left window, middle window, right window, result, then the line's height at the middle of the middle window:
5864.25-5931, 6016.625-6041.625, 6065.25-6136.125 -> -0.03 mag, 17.2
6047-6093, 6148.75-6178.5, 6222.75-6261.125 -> 0.05 mag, 17.3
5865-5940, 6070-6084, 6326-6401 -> -0.08 mag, 17.1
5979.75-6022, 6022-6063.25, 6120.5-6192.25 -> -0.04 mag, 17.5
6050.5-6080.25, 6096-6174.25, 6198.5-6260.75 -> 0.04 mag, 17.6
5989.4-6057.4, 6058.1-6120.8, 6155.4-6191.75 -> -0.02 mag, 17.5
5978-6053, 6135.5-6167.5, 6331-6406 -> 0.06 mag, 17.8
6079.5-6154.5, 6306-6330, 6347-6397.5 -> 0.00 mag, 17.5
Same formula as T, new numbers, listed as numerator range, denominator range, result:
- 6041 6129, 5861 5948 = 1.04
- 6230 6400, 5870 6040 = 0.99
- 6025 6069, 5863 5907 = 1.16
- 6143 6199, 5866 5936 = 1.03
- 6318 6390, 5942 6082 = 0.98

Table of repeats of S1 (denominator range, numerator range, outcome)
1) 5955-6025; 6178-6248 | 0.97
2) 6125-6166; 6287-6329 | 1.04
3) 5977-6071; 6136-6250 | 0.95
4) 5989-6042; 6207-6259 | 0.94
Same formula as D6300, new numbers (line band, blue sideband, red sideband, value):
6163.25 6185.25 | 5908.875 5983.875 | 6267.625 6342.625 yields 1.0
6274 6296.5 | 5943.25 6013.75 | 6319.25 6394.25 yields -0.1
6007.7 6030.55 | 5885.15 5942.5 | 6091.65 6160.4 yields -1.0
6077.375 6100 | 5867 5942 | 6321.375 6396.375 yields -1.2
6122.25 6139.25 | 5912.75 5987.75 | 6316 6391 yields 1.1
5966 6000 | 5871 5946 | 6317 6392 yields -2.2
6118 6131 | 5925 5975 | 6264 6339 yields 1.1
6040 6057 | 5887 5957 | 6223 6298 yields -1.5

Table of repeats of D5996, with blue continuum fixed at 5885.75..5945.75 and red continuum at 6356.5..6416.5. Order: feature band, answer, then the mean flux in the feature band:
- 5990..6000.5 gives -1.10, 18.3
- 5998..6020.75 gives -1.56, 17.8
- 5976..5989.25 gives -0.81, 17.6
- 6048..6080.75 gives -2.77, 18.2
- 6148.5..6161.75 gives -0.20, 17.2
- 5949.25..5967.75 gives -1.76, 18.1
